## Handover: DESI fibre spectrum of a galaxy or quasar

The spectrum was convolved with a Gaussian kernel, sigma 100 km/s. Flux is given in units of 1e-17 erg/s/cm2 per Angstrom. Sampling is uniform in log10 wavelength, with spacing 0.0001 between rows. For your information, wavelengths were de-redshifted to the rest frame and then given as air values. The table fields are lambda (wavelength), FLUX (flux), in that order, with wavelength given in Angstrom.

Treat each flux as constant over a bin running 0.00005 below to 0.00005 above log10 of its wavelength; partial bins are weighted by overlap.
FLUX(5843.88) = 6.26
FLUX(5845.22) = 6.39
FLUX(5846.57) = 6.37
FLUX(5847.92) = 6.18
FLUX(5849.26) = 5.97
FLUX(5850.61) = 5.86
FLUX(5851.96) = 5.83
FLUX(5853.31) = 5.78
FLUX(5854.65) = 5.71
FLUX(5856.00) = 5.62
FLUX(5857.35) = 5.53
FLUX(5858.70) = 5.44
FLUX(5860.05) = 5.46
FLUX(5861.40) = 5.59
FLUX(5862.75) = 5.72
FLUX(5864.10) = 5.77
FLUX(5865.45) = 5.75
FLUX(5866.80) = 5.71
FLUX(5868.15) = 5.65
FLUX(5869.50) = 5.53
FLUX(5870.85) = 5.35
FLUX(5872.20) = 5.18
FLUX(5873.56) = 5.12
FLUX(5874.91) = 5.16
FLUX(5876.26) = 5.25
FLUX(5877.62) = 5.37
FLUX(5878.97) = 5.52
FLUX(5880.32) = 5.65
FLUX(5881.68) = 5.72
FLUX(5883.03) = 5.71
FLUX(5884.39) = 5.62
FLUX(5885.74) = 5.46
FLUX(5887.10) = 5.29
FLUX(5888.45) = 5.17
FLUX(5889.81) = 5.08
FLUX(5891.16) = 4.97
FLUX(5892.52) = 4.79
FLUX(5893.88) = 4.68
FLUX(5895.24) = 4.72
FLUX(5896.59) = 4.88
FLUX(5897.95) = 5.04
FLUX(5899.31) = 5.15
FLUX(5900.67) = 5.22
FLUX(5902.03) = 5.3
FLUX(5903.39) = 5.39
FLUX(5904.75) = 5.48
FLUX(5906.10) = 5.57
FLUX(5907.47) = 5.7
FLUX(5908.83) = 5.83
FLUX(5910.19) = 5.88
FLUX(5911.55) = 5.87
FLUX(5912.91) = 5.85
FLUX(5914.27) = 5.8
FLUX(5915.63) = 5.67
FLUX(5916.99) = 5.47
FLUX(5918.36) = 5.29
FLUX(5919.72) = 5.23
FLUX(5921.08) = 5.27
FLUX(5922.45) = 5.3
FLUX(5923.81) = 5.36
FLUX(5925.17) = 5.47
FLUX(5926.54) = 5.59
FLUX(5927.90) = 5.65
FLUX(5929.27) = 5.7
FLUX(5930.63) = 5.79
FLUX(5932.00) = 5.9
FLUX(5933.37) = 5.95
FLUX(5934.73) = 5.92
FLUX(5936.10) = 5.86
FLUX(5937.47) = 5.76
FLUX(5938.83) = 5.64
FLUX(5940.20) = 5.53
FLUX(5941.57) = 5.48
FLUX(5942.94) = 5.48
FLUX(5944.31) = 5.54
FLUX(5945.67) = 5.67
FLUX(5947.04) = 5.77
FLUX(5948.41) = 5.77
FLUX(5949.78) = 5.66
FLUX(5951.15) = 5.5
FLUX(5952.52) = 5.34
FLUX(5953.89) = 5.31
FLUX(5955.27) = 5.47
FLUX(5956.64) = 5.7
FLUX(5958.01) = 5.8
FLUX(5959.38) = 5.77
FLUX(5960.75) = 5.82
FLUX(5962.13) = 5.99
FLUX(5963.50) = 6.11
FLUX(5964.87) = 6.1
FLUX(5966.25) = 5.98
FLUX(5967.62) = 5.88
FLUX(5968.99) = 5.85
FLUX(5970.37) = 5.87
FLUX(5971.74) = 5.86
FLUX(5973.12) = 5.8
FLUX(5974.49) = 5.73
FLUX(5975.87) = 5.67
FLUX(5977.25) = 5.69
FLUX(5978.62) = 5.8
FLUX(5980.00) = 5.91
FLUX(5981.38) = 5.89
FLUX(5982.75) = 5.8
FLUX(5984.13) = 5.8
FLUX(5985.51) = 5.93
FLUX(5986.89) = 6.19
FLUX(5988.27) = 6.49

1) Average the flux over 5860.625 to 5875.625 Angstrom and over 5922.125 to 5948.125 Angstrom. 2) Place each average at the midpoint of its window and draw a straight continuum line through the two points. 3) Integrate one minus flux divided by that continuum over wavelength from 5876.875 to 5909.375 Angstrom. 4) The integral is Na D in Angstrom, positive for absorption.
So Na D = 1.5 Angstrom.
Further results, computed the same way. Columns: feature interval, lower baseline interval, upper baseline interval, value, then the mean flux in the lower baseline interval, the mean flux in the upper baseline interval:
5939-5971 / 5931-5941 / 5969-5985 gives 0.5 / 5.79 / 5.8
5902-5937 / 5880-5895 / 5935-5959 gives -1.1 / 5.26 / 5.61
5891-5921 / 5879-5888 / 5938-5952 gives 1.2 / 5.56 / 5.61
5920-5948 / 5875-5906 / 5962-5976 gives -0.1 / 5.25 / 5.9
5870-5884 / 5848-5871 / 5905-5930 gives 0.6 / 5.68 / 5.58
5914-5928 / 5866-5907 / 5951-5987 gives 0.1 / 5.29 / 5.8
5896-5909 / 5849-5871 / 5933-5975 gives 0.8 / 5.66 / 5.74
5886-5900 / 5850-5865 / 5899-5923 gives 1.5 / 5.66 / 5.52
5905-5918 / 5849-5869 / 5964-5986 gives 0.1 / 5.68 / 5.85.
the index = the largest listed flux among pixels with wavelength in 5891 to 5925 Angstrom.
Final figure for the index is 5.88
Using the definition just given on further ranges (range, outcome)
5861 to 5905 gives 5.77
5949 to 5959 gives 5.8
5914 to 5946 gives 5.95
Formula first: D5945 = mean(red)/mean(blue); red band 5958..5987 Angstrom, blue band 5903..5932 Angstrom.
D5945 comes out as 1.1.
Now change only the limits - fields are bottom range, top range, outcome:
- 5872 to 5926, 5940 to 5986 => 1.07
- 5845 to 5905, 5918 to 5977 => 1.04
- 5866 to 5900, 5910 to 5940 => 1.07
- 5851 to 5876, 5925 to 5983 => 1.03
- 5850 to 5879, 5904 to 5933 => 1.01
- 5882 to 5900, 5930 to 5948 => 1.11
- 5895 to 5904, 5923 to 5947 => 1.11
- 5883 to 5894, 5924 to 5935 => 1.10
